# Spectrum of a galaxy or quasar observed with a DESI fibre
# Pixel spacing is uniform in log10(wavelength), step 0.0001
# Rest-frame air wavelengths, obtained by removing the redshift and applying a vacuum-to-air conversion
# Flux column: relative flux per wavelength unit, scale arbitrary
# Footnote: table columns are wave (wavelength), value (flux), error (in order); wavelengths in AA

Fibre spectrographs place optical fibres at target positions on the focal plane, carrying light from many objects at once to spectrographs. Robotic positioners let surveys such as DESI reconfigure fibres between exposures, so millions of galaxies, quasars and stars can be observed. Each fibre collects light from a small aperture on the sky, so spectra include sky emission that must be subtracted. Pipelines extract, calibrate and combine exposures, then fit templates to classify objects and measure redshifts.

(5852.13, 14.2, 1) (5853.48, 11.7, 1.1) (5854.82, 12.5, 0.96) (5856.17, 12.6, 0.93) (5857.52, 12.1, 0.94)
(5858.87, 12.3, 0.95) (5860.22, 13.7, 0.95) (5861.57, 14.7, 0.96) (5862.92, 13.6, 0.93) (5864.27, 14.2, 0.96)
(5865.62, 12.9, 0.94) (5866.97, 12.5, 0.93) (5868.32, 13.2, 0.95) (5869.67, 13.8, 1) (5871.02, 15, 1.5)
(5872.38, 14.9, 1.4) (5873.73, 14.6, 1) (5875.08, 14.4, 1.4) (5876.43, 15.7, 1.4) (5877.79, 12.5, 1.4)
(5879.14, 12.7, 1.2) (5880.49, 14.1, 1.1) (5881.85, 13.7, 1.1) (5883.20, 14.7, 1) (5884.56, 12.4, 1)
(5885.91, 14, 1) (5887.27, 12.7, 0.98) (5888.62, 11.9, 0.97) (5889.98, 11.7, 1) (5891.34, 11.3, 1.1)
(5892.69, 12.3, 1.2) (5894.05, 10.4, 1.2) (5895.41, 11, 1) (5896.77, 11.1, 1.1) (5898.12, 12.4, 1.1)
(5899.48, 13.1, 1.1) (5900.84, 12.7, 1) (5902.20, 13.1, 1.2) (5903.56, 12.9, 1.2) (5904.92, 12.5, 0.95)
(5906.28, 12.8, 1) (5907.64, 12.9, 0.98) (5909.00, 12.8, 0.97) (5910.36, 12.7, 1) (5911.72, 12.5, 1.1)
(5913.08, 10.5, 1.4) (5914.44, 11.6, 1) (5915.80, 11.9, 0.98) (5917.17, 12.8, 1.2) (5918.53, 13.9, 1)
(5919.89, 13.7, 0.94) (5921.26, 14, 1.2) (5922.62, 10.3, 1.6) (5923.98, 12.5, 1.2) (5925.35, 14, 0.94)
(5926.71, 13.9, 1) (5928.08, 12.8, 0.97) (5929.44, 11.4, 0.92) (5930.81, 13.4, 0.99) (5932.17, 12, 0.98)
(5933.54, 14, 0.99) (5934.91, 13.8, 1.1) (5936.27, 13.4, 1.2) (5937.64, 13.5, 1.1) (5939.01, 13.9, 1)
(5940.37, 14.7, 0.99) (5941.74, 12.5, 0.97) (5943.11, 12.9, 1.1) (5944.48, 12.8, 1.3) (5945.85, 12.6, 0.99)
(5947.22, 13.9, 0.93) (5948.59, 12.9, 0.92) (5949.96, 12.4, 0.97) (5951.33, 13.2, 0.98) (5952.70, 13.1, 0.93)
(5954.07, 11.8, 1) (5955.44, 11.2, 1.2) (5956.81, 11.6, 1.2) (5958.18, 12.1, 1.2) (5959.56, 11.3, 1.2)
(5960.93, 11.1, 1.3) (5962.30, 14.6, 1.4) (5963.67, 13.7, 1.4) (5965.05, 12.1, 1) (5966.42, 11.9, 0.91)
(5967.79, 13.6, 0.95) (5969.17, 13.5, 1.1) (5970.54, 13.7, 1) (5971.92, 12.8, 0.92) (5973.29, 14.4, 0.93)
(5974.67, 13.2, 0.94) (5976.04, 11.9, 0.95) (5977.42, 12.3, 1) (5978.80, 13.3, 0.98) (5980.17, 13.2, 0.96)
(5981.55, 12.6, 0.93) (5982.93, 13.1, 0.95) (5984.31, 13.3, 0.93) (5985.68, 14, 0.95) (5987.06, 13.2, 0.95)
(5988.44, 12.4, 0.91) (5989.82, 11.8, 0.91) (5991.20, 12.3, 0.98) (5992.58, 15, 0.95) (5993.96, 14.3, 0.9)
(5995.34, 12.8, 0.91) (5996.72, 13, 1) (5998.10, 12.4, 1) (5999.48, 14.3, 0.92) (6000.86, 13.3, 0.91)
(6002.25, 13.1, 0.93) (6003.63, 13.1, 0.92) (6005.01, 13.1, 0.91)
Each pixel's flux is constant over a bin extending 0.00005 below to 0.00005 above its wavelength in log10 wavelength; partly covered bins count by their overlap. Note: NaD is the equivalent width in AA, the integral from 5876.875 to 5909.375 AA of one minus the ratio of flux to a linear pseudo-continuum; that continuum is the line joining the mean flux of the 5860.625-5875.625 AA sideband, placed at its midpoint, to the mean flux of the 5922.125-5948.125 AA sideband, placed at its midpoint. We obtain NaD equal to 2.5 AA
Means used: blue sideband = 14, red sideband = 13.1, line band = 12.6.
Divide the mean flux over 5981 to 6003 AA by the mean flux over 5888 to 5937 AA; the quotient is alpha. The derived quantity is 1.1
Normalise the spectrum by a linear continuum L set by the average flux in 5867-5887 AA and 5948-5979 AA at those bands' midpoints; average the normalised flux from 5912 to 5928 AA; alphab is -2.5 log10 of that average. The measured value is 0.05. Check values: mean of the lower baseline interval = 13.9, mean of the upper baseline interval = 12.7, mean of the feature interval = 12.6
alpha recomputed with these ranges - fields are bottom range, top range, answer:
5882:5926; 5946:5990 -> 1.03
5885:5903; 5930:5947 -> 1.09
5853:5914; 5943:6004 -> 1.00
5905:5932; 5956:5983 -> 1.01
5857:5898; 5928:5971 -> 0.98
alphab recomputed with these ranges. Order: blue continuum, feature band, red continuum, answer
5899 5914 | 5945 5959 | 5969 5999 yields 0.04 mag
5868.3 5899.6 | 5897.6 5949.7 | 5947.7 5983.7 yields 0.00 mag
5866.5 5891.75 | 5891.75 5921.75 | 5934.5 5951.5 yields 0.08 mag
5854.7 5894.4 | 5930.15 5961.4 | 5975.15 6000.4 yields 0.03 mag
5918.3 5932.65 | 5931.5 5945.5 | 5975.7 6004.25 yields -0.03 mag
